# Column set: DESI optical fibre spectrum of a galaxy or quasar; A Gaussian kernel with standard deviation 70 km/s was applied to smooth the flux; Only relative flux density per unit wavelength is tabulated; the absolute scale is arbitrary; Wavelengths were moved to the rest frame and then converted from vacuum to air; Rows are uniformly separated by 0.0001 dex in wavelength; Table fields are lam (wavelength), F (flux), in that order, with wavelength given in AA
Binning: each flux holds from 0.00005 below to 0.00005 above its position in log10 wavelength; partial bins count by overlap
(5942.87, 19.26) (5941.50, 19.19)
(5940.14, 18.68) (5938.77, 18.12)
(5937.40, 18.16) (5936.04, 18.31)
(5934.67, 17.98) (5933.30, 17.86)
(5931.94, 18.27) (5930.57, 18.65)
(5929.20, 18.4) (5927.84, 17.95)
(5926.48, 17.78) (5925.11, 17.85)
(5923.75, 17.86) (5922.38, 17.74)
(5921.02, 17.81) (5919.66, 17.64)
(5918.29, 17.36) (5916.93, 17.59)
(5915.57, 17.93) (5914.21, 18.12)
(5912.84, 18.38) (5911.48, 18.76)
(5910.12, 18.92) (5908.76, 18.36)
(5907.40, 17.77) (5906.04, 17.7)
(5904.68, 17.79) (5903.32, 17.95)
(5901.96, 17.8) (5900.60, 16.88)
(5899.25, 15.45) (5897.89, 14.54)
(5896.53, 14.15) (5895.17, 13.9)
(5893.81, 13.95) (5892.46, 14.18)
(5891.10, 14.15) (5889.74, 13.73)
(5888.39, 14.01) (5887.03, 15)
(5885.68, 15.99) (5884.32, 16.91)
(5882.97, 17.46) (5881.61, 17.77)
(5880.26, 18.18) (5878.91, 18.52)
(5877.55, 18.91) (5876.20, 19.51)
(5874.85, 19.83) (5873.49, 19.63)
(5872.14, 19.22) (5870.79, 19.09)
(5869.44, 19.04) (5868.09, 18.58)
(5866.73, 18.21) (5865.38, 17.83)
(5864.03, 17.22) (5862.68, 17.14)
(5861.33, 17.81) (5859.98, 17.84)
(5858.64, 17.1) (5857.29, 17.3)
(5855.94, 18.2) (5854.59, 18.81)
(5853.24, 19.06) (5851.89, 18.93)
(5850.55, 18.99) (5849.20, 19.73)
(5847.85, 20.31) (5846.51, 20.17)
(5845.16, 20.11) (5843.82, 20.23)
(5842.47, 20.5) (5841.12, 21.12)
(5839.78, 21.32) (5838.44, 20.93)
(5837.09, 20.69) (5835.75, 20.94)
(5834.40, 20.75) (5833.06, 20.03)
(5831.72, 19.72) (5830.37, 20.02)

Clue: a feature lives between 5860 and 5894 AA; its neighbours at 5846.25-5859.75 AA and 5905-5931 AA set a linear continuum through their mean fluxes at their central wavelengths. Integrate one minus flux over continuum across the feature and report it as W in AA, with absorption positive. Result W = 2.18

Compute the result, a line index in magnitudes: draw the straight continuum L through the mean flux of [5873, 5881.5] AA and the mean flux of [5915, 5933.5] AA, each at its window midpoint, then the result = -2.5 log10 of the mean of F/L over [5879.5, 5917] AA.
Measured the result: 0.12 mag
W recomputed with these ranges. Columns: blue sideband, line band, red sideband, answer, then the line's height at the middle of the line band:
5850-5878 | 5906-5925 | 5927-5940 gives 0.3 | 18.3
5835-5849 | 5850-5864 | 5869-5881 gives 1.3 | 19.9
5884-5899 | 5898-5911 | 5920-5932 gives -1.3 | 15.9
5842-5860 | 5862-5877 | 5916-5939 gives 0.1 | 18.8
